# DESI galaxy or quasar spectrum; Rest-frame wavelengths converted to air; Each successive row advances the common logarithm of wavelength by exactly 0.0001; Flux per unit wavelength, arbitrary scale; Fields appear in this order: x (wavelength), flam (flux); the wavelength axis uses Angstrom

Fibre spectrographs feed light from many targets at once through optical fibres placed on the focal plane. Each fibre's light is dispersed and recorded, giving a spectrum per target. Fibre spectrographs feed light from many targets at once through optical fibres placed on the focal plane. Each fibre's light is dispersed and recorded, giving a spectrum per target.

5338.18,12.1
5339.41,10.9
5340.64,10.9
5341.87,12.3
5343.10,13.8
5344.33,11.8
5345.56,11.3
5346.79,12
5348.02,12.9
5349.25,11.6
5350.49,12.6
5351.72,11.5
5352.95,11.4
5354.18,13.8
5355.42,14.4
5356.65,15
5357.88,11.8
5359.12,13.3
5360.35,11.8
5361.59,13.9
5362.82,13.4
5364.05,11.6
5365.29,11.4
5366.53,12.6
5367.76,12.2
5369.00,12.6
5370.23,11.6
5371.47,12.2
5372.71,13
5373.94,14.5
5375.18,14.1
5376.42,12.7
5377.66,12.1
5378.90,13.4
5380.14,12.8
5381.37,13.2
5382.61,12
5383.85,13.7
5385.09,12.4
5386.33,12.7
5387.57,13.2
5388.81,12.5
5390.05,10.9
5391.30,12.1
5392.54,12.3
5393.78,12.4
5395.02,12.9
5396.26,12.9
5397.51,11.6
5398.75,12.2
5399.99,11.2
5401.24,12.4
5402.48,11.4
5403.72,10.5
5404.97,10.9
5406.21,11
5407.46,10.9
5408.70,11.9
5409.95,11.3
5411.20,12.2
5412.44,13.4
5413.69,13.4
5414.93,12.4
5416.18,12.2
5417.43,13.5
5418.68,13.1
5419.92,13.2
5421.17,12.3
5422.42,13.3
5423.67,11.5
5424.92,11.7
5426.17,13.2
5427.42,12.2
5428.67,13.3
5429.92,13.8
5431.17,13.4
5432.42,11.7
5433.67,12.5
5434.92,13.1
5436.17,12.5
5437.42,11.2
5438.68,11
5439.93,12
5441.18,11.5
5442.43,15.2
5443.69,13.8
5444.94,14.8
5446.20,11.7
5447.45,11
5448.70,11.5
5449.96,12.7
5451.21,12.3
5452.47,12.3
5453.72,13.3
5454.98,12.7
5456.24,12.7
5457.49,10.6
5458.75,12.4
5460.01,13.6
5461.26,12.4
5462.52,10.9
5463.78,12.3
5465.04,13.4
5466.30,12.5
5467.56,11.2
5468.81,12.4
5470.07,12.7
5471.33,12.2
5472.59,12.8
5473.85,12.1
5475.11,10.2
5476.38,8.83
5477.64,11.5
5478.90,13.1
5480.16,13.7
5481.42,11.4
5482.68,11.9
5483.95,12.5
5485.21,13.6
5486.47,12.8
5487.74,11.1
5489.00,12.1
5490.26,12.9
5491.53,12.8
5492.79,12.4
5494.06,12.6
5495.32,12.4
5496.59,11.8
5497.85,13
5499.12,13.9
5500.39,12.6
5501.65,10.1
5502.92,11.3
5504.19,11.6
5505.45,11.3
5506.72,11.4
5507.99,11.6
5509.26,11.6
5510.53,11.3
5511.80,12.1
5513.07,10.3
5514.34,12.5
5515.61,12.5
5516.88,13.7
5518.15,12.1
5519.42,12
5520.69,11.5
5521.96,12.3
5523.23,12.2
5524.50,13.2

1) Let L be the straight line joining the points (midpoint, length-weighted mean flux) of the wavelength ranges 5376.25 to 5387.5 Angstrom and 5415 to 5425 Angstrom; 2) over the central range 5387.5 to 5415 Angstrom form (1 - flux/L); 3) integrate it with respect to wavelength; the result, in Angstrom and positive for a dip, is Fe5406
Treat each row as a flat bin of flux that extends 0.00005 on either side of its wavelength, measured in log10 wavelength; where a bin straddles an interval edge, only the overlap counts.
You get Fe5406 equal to 1.63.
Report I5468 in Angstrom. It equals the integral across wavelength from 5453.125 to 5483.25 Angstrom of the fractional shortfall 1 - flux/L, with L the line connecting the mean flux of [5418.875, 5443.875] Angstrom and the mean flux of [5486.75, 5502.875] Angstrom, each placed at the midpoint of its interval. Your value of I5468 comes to 0.7 Angstrom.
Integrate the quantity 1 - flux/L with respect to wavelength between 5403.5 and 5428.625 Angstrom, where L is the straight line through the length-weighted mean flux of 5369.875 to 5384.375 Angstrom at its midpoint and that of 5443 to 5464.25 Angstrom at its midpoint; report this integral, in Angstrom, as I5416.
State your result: 0.8 Angstrom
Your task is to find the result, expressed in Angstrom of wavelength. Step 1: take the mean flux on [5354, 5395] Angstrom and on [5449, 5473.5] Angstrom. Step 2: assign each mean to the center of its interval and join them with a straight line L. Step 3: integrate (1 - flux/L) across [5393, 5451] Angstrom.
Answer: 1.0 Angstrom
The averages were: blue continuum 12.8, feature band 12.3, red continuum 12.4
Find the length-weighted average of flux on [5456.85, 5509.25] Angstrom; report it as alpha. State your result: 12.1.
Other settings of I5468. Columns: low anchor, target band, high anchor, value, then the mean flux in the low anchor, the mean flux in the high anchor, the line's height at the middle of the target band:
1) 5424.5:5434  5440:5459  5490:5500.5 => 0.28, 12.8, 12.7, 12.7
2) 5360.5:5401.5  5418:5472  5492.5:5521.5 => -1.00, 12.6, 12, 12.3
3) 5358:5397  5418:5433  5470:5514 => -0.45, 12.6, 12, 12.4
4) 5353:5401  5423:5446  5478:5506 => -0.33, 12.7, 12.3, 12.5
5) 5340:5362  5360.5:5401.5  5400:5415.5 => -1.41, 12.5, 11.8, 12.1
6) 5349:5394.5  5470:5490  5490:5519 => 0.24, 12.7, 12.1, 12.2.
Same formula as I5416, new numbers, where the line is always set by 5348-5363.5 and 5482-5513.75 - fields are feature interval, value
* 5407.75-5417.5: 0.1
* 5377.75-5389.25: -0.1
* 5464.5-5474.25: -0.2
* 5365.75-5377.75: 0.0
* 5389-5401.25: 0.5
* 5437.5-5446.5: -0.3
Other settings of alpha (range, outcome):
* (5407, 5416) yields 12.2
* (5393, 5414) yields 11.9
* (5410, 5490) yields 12.4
